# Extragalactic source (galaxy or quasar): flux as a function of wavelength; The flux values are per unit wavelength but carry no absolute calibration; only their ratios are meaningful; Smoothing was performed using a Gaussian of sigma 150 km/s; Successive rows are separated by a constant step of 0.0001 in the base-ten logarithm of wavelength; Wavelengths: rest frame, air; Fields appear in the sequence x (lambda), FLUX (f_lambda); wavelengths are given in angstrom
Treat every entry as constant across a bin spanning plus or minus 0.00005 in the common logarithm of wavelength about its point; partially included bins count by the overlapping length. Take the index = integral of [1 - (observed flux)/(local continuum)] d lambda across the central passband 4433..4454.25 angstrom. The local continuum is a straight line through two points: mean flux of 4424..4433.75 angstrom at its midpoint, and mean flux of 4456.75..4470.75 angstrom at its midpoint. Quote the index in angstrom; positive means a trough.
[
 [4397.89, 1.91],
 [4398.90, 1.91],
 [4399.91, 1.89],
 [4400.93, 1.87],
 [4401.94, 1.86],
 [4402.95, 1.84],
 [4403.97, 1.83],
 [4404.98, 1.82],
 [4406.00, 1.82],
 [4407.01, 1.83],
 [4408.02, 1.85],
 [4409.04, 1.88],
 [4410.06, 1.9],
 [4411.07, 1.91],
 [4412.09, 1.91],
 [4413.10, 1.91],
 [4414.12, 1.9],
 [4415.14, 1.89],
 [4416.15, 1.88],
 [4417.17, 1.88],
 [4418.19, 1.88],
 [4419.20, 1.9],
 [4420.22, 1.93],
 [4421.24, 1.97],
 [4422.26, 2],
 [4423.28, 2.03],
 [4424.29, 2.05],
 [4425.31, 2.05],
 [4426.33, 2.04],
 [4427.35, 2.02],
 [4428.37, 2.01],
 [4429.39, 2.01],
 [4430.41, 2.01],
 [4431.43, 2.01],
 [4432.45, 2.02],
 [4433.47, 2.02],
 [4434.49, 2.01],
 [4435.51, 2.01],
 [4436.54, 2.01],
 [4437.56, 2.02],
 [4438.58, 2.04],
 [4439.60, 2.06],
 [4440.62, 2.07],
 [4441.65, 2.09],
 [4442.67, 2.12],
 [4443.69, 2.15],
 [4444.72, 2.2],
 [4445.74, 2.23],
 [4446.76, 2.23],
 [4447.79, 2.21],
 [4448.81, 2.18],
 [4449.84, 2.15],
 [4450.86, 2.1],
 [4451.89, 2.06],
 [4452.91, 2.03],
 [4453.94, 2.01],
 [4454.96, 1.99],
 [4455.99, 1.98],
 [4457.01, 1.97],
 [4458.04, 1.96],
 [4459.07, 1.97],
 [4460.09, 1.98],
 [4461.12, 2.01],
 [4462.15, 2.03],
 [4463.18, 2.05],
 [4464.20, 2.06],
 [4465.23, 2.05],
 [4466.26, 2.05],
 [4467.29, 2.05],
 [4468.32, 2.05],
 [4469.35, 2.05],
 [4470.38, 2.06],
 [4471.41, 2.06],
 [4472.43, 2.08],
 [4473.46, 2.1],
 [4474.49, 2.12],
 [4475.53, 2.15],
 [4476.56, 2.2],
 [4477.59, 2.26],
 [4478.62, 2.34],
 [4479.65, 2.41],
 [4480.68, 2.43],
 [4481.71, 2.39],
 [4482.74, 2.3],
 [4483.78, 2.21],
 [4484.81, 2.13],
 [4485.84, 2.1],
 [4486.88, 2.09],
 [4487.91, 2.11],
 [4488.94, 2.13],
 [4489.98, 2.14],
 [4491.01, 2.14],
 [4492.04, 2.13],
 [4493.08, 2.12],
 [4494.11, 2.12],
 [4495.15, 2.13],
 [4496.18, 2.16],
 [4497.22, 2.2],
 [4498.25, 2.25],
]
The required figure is -0.8 angstrom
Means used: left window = 2.02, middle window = 2.1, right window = 2.02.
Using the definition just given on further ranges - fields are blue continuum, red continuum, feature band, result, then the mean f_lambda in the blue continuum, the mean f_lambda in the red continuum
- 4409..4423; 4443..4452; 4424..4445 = 0.17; 1.91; 2.17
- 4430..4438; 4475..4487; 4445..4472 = 0.96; 2.01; 2.25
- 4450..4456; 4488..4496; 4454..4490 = -0.50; 2.04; 2.13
